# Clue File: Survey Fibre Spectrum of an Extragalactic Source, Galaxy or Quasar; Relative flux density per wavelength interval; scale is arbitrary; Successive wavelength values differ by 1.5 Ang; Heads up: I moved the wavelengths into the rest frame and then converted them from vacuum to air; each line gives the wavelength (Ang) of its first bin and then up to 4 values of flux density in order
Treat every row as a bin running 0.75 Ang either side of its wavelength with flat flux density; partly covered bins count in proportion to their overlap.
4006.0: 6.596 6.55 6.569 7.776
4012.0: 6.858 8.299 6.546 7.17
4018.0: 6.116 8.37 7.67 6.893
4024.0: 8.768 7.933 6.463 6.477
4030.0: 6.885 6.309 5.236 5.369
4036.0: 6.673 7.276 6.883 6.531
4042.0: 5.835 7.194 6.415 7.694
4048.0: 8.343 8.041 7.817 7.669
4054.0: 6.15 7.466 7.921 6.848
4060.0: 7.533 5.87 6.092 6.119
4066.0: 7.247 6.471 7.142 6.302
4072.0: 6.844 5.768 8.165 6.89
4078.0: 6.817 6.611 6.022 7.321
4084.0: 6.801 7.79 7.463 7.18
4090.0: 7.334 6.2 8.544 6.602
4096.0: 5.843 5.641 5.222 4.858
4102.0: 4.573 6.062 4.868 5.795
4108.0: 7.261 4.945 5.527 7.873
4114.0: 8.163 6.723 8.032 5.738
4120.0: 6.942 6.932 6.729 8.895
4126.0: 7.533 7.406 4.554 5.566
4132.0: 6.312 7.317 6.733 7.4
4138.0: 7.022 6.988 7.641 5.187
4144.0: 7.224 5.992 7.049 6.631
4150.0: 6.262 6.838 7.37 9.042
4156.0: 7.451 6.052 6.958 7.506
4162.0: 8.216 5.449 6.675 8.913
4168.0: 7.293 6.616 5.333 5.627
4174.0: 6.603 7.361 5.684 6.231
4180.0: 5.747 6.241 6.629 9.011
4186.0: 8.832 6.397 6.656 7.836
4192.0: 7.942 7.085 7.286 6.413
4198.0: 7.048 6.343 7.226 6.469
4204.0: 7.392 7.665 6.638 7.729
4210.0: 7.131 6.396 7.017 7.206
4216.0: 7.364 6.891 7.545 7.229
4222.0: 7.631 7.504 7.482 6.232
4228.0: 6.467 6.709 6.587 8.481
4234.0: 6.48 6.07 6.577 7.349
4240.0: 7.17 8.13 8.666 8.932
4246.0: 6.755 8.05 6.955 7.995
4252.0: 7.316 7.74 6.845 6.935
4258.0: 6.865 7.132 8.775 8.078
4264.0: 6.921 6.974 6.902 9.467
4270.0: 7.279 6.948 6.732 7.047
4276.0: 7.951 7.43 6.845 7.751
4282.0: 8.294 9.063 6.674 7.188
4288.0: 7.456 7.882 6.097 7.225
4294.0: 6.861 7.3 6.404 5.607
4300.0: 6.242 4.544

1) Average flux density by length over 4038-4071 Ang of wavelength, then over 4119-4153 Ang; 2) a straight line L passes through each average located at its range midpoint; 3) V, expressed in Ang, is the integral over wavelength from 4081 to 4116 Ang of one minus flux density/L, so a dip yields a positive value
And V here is 2.19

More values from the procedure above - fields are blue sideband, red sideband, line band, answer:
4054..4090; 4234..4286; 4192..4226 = 0.8 Ang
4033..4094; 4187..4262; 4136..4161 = 0.4 Ang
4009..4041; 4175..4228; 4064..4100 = 1.3 Ang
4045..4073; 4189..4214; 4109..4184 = 3.0 Ang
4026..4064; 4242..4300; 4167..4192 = 1.2 Ang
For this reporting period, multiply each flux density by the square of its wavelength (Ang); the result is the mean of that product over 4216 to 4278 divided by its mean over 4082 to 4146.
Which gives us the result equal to 1.2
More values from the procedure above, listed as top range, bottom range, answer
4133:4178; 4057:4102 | 1.07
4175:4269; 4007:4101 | 1.14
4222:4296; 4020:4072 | 1.18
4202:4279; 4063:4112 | 1.22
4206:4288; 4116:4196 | 1.11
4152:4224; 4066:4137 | 1.11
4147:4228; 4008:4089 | 1.08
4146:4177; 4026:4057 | 1.07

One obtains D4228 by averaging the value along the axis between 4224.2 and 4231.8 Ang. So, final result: 6.71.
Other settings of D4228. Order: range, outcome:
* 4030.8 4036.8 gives 5.9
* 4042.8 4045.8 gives 6.81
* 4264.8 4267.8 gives 6.98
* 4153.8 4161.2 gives 7.39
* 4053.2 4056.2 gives 6.81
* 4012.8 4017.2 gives 7.33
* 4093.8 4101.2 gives 5.63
